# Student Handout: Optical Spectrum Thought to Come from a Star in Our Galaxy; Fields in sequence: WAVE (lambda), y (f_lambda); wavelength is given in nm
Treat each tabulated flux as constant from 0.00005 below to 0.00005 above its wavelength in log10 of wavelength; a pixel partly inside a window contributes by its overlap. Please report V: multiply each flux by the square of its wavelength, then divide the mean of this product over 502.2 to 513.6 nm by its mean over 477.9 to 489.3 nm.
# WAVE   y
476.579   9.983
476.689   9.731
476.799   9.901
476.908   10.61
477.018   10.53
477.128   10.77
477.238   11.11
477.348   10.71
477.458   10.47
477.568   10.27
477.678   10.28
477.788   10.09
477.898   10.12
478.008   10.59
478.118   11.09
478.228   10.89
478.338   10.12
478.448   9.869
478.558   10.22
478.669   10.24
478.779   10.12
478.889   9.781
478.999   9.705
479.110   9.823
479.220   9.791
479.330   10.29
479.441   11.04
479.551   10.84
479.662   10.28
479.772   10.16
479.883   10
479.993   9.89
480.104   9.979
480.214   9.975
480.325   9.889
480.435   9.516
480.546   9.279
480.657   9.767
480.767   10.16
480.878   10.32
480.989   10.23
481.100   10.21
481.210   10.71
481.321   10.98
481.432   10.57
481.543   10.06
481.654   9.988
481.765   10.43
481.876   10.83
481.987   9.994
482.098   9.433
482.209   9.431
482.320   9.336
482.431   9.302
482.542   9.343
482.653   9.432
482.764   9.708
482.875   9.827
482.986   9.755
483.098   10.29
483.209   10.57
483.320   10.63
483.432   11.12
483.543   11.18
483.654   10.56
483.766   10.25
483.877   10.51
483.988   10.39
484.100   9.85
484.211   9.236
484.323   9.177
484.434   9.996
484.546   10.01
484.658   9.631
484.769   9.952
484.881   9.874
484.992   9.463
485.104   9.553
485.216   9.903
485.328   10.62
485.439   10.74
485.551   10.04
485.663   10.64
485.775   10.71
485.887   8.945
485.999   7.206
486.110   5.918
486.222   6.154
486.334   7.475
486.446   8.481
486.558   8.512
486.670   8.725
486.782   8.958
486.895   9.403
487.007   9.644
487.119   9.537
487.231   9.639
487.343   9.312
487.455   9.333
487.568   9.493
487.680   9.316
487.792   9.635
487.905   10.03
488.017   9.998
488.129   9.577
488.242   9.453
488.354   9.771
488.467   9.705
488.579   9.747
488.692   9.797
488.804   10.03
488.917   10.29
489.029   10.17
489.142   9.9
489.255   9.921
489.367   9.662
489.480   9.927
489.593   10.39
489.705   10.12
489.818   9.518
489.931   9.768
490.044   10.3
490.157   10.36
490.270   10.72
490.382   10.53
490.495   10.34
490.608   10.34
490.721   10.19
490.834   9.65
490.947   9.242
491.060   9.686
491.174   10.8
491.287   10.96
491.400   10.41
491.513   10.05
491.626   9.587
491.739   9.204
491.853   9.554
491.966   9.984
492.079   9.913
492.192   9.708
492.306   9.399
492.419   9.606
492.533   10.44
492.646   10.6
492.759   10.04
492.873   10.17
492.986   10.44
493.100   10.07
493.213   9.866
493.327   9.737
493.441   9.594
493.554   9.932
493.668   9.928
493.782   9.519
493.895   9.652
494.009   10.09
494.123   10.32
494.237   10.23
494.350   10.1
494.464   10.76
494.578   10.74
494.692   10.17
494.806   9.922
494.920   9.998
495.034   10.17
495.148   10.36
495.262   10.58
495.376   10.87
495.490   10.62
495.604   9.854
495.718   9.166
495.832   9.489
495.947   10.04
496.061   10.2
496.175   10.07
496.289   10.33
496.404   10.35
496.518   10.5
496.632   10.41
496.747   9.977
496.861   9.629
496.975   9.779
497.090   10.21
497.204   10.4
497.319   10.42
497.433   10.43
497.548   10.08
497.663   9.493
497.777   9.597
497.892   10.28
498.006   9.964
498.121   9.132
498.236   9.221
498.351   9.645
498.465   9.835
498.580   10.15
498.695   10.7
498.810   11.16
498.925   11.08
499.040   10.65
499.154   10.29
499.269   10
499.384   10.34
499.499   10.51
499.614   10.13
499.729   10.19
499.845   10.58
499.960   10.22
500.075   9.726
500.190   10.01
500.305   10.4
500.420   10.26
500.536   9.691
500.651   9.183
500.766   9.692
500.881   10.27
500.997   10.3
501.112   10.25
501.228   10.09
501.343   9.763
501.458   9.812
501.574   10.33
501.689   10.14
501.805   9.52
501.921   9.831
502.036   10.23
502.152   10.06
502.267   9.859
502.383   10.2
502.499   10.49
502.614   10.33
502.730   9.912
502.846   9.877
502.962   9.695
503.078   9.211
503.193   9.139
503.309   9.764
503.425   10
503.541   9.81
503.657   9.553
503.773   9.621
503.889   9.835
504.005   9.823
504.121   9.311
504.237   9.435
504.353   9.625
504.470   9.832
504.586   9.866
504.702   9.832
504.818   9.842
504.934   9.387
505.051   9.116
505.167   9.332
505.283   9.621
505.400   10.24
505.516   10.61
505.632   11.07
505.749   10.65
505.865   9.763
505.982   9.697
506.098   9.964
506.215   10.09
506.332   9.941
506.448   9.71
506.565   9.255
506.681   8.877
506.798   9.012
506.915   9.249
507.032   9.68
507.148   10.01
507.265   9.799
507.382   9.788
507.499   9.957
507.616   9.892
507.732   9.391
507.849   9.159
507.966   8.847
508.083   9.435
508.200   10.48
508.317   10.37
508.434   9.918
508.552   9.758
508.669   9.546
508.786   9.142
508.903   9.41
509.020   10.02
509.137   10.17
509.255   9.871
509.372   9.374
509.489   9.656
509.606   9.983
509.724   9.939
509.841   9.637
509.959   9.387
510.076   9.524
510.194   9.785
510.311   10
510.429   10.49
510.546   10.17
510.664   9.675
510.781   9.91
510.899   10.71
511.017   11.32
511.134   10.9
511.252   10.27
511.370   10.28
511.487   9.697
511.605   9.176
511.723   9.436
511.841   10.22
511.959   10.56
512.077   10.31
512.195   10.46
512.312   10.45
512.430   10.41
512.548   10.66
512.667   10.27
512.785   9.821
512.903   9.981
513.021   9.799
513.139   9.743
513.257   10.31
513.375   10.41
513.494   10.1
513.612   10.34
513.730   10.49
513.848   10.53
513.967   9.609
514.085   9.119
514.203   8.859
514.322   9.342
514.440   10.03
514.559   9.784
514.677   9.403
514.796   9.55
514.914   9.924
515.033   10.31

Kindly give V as 1.11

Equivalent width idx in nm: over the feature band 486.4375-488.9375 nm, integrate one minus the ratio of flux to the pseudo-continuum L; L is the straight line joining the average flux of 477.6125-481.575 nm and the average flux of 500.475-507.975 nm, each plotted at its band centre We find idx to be 0.14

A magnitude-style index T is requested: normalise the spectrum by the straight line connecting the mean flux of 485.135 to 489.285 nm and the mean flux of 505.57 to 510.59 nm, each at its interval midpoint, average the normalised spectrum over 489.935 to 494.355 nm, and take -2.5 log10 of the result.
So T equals -0.06 mag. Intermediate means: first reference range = 9.37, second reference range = 9.76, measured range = 10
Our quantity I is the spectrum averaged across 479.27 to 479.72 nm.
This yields 10.6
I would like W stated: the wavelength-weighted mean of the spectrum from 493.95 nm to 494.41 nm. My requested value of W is 10.2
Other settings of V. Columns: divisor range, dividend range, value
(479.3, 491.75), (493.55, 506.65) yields 1.08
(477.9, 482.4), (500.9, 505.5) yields 1.06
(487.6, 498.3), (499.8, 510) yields 1.03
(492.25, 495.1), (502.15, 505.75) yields 1.02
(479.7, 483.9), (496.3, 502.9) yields 1.08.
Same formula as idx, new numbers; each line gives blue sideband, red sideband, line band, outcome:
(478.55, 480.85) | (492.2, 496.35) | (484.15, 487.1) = 0.251 nm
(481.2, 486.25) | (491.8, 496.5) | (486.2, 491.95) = 0.151 nm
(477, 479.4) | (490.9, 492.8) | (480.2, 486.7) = 0.277 nm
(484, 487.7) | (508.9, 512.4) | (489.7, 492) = -0.156 nm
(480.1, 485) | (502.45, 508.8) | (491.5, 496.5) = -0.075 nm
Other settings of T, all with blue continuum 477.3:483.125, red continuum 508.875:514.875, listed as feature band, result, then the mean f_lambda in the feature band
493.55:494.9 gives -0.01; 10.1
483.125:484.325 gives -0.03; 10.4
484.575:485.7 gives 0.01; 10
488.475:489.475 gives 0.02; 9.93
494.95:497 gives -0.01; 10.1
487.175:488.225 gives 0.05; 9.59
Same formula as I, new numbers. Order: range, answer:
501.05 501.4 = 10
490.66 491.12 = 9.69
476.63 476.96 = 10.1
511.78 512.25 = 10.4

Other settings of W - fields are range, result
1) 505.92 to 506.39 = 9.91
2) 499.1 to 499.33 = 10.1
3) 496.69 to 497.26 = 10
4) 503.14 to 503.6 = 9.68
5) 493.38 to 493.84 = 9.75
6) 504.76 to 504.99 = 9.63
